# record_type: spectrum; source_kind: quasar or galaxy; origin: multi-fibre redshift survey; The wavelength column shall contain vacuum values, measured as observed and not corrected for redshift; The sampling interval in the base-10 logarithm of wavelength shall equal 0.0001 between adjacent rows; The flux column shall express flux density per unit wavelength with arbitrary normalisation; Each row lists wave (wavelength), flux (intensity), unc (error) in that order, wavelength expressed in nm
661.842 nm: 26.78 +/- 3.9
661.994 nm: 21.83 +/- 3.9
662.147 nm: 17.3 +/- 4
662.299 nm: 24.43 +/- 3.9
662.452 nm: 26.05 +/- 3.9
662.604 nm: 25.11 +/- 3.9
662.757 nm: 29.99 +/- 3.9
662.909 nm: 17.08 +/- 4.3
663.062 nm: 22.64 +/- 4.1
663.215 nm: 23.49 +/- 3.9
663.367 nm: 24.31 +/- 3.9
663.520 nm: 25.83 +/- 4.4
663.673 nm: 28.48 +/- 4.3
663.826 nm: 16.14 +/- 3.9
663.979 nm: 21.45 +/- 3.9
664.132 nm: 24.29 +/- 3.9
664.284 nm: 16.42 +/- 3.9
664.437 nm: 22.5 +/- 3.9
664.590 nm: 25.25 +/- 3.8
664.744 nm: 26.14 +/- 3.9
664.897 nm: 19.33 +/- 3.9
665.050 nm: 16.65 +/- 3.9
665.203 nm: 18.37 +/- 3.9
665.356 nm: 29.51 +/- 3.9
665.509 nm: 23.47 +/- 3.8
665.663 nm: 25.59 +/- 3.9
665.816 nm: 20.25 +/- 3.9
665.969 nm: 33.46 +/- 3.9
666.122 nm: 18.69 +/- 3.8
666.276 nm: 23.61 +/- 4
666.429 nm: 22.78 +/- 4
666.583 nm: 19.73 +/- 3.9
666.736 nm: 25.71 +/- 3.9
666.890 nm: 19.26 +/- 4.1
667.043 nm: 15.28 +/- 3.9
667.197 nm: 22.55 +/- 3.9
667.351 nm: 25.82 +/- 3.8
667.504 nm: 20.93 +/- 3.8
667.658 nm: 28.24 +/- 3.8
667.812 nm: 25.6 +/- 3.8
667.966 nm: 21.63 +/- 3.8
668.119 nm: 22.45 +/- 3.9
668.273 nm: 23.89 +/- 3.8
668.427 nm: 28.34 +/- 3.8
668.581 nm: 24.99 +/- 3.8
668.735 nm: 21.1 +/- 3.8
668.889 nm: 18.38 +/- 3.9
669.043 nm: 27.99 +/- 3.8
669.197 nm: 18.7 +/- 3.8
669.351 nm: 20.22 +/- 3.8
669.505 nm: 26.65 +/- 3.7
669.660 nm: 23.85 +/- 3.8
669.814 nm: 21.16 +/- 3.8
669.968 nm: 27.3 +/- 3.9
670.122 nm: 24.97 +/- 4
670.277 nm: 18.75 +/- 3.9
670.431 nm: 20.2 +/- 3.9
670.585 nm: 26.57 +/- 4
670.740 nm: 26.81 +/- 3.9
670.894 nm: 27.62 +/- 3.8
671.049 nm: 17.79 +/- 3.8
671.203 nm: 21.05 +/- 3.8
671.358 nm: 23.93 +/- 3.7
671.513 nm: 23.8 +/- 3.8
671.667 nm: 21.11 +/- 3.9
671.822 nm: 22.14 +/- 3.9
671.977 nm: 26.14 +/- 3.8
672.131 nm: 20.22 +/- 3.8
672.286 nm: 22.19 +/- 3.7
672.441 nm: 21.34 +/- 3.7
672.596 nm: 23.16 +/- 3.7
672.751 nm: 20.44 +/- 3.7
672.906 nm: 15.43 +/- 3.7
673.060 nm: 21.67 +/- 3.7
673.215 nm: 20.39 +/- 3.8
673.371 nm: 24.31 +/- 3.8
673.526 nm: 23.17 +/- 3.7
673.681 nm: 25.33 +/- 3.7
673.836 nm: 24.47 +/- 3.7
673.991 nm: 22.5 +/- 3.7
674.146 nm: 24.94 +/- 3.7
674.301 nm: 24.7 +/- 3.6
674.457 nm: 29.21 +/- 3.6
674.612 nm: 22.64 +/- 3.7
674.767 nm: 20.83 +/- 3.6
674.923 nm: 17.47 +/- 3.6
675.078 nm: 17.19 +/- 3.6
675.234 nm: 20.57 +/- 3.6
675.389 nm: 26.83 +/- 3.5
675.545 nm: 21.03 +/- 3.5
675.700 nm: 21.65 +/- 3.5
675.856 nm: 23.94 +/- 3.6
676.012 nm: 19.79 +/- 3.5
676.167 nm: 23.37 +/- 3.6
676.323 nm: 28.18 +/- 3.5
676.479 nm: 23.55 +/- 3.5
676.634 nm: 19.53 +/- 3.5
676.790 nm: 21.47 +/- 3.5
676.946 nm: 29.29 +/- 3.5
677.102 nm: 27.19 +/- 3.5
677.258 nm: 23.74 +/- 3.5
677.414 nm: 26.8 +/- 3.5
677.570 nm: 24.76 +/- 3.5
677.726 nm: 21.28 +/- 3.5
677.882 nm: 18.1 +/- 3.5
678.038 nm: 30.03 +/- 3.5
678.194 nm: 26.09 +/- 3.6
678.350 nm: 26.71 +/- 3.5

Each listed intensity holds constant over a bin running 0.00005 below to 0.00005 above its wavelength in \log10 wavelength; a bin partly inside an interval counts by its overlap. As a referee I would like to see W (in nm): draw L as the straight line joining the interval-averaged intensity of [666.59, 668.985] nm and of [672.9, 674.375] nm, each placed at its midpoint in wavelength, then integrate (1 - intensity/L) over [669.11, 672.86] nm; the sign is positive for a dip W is 0.045 nm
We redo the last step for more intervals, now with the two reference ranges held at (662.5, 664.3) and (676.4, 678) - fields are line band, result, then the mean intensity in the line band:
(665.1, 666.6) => -0.017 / 23.6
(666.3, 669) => 0.063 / 22.8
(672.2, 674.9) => 0.110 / 22.6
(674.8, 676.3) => 0.134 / 21.5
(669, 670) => 0.003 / 23.4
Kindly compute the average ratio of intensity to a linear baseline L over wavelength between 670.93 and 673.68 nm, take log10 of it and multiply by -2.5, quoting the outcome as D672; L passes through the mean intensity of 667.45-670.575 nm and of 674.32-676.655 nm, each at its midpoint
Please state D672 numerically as 0.05 mag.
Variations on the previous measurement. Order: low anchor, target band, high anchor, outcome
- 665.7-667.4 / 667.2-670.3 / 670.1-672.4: -0.046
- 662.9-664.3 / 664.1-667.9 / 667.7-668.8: 0.028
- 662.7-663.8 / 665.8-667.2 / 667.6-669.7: 0.077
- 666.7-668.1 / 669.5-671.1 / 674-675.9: -0.052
